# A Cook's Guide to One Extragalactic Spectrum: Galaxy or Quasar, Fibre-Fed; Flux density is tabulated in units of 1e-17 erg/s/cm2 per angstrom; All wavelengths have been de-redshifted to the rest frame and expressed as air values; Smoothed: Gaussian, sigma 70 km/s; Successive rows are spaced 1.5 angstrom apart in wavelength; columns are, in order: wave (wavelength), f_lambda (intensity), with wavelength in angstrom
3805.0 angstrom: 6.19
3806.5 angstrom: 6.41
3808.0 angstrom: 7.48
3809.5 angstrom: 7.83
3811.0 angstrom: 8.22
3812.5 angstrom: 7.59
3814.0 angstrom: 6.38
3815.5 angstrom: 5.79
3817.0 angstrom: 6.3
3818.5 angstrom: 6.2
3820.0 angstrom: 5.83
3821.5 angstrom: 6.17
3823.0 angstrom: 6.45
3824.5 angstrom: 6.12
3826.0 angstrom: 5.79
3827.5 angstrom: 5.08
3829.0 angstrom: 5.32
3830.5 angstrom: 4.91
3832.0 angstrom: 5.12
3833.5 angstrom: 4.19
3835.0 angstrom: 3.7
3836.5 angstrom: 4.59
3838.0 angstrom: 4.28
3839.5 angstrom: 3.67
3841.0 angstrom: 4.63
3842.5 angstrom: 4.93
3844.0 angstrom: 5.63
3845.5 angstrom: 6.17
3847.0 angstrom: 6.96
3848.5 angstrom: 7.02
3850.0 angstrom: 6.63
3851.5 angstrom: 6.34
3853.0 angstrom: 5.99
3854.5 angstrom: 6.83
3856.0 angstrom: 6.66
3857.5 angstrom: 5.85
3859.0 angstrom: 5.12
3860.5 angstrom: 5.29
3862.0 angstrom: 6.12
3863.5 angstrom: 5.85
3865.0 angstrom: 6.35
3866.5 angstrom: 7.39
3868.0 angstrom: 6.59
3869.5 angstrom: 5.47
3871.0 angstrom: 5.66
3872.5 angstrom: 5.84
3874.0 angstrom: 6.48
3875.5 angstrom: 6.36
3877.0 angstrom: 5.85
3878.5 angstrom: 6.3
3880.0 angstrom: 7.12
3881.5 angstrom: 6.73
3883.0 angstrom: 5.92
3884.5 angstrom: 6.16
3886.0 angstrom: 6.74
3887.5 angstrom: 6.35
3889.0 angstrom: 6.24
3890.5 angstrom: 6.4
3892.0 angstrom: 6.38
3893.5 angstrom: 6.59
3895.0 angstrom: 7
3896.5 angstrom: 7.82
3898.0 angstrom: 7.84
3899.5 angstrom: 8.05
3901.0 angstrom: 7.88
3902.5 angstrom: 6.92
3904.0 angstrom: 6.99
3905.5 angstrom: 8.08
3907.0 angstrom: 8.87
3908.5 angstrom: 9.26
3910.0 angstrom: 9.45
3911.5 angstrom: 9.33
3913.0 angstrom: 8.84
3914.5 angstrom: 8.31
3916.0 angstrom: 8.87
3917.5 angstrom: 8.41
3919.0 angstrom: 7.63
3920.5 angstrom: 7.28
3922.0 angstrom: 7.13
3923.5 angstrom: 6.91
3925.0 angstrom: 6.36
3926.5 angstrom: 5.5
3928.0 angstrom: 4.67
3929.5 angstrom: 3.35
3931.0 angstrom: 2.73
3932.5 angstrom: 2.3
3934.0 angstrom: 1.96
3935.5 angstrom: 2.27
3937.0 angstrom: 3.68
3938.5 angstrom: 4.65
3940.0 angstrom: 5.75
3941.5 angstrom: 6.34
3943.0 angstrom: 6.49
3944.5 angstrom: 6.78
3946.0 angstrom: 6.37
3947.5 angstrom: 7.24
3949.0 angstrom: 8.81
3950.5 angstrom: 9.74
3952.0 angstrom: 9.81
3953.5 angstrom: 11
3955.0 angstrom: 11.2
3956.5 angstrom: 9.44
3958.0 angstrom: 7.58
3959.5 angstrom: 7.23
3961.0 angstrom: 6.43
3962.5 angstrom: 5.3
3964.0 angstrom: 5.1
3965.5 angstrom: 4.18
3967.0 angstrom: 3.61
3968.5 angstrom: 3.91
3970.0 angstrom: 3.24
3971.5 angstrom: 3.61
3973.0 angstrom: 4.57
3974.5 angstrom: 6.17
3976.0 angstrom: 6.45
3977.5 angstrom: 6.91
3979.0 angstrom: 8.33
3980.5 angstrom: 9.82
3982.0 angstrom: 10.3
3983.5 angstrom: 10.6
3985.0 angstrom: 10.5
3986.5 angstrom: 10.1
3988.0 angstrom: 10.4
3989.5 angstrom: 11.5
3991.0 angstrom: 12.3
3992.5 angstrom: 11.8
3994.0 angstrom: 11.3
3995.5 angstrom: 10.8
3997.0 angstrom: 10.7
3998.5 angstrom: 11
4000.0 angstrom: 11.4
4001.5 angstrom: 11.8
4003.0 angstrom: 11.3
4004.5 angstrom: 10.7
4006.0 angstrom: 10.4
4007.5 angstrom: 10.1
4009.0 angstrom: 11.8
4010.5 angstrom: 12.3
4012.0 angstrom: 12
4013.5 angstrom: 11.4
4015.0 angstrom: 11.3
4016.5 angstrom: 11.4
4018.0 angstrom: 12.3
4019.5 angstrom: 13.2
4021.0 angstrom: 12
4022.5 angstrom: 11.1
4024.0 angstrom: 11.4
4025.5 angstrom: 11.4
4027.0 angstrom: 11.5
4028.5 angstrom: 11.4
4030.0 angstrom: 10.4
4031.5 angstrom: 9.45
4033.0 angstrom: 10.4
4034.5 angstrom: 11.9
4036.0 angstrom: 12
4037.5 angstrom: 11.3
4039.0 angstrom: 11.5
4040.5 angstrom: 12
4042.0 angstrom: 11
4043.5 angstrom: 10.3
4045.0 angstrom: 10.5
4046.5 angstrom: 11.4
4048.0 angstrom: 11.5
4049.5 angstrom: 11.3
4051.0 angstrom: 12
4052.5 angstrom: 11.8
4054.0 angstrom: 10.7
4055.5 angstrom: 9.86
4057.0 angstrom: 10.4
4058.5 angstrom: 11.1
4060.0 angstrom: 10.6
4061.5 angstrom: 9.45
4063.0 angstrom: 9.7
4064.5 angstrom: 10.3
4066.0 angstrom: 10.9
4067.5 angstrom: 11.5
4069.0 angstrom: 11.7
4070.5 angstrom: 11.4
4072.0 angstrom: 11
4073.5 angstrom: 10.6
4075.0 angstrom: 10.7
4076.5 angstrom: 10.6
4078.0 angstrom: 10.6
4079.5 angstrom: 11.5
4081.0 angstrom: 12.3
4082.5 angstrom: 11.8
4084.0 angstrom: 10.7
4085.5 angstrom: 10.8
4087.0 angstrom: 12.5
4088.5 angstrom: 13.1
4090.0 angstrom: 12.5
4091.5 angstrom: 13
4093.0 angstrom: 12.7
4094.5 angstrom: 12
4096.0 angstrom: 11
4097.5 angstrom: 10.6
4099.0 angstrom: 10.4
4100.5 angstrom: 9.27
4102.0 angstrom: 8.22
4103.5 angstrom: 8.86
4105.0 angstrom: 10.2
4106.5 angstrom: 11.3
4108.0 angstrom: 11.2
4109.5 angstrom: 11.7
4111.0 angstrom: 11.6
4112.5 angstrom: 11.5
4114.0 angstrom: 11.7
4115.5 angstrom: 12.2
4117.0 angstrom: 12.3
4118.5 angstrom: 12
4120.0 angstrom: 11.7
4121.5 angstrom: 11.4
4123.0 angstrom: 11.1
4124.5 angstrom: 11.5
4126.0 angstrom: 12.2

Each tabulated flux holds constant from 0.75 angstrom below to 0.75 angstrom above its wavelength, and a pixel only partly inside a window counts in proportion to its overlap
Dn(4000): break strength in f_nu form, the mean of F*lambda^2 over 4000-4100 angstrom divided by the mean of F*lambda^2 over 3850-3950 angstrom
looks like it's 1.87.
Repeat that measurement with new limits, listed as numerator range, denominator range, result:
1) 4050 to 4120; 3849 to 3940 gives 1.91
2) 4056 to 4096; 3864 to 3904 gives 1.87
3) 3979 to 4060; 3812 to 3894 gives 2.04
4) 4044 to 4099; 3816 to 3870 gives 2.20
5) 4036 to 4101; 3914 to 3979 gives 1.92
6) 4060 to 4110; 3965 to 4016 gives 1.23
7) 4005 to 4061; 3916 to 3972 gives 1.93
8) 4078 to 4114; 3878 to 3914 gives 1.68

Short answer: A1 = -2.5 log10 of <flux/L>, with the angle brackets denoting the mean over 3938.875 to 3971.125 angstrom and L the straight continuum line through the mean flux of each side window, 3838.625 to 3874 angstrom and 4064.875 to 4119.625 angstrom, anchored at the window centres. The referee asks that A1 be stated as 0.19 mag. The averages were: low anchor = 5.96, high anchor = 11.3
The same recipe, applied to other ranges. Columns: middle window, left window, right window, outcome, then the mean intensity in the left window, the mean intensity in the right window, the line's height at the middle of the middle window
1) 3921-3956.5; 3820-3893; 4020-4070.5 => 0.30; 5.87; 11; 8.12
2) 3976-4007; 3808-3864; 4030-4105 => -0.13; 5.85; 11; 9.32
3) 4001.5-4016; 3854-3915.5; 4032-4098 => -0.14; 6.92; 11.2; 9.89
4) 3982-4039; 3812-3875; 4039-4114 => -0.18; 5.79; 11.1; 9.57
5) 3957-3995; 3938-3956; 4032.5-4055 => 0.18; 7.91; 11.3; 8.93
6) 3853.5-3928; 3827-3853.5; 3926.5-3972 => -0.24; 5.28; 5.83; 5.54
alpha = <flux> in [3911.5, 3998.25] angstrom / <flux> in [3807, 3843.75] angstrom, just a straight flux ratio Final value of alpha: 1.28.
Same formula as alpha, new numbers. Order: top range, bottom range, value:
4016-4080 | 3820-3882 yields 1.92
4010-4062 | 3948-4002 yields 1.32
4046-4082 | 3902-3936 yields 1.66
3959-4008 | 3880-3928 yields 1.16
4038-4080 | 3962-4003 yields 1.30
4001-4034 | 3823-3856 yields 2.07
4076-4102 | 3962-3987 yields 1.73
